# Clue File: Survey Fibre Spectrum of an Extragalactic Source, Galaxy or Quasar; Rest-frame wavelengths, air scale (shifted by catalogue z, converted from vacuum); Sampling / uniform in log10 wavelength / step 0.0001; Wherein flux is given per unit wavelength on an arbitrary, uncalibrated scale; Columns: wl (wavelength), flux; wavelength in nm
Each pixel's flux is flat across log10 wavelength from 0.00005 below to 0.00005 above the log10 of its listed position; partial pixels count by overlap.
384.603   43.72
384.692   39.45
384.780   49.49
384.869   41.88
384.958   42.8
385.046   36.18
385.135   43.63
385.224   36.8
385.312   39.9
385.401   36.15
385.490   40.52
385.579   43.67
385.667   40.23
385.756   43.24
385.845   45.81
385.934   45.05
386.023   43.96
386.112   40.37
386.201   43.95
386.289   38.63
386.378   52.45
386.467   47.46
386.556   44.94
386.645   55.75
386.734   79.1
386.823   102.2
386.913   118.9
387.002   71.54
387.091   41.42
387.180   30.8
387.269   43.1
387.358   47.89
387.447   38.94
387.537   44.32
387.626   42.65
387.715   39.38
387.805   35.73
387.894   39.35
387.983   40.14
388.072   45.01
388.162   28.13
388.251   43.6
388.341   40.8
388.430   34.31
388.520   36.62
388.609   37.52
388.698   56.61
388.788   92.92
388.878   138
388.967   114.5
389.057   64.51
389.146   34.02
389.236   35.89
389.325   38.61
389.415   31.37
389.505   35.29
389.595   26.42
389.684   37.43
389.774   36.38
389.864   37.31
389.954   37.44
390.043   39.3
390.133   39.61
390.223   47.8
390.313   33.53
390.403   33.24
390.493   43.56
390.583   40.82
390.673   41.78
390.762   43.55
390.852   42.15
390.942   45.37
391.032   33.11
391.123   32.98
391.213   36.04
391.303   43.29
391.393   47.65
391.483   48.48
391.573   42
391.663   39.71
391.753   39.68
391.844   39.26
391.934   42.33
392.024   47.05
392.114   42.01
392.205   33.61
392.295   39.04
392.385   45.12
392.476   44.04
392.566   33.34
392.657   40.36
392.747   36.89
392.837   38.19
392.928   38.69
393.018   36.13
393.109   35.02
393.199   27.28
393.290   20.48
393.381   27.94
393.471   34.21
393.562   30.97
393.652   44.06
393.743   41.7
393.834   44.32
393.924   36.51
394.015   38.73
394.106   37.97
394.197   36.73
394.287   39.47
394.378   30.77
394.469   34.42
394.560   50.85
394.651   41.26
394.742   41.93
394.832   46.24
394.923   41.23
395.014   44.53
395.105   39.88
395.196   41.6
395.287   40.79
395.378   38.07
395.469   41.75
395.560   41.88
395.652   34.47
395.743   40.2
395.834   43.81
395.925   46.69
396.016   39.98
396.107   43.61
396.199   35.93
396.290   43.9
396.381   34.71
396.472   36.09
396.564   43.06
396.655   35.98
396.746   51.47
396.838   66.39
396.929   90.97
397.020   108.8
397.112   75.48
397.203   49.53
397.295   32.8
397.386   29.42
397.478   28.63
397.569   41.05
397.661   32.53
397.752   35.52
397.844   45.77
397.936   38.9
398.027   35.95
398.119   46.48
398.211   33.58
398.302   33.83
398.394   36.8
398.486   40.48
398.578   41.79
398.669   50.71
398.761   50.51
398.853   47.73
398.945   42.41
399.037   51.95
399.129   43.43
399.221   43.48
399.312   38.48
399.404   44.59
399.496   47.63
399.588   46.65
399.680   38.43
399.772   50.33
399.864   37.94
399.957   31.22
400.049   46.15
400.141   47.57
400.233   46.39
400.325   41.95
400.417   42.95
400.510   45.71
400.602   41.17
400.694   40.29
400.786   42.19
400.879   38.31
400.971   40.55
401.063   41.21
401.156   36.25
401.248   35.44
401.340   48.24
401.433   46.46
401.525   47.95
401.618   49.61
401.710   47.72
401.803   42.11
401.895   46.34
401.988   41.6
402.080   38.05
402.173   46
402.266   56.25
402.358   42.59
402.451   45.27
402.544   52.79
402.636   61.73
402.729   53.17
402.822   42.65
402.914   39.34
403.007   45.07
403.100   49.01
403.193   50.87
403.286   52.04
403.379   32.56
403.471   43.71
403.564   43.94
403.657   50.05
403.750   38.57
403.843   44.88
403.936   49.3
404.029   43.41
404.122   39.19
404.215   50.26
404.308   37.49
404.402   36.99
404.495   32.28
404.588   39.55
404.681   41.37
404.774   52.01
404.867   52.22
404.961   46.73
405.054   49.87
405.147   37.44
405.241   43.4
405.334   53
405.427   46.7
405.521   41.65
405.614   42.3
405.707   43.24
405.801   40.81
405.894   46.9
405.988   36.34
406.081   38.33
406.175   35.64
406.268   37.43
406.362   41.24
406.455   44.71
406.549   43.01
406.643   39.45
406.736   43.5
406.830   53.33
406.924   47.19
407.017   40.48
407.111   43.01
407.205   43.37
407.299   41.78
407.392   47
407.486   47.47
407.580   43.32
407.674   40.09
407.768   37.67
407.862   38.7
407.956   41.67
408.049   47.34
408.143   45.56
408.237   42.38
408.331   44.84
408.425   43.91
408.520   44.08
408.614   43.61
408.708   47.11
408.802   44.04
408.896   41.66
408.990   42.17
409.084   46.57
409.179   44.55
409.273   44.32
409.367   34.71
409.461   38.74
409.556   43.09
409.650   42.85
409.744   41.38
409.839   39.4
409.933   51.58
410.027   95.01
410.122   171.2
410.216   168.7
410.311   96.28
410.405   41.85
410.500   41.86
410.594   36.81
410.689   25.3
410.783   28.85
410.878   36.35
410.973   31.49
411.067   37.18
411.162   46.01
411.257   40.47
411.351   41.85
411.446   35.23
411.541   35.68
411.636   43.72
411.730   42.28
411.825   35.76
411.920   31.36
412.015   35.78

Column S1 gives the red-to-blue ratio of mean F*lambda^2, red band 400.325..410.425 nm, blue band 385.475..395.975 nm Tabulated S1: 1.2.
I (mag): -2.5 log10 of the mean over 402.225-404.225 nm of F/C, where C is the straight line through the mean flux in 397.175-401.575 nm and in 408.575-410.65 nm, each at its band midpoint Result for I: 0.03 mag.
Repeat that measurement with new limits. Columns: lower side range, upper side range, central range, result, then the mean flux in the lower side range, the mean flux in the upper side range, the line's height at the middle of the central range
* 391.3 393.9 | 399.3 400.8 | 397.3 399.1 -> 0.05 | 38.6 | 43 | 41.9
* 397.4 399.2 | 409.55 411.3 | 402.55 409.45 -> 0.19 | 40.8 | 59.1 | 52.4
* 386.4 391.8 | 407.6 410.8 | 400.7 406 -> 0.15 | 47.7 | 52.5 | 51.1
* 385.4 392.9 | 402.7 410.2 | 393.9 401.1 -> 0.07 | 45.9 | 46.2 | 46.1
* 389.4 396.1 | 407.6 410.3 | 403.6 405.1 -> 0.14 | 39.1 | 54.3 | 50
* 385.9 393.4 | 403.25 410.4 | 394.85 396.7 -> 0.14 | 45.2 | 47.9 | 46.1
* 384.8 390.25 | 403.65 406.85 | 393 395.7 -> 0.21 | 48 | 43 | 46.1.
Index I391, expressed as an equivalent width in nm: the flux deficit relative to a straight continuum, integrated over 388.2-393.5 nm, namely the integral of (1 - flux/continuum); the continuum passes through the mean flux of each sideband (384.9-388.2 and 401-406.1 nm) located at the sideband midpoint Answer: 0.44 nm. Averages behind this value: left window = 47.3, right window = 44.6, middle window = 42.8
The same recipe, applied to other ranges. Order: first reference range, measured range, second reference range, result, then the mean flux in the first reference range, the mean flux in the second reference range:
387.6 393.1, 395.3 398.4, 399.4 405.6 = -0.05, 43.4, 44.4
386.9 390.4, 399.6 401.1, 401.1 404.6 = 0.10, 47.3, 44.7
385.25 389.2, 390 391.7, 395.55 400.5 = 0.30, 51.8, 44.6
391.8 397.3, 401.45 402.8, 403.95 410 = -0.15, 42.4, 43.3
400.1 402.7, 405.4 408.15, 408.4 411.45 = 0.38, 44.8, 52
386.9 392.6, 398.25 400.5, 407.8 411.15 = 0.22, 44.9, 51.5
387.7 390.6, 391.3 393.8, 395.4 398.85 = 0.39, 46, 44.8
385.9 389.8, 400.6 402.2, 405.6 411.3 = 0.20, 50.9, 47.7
